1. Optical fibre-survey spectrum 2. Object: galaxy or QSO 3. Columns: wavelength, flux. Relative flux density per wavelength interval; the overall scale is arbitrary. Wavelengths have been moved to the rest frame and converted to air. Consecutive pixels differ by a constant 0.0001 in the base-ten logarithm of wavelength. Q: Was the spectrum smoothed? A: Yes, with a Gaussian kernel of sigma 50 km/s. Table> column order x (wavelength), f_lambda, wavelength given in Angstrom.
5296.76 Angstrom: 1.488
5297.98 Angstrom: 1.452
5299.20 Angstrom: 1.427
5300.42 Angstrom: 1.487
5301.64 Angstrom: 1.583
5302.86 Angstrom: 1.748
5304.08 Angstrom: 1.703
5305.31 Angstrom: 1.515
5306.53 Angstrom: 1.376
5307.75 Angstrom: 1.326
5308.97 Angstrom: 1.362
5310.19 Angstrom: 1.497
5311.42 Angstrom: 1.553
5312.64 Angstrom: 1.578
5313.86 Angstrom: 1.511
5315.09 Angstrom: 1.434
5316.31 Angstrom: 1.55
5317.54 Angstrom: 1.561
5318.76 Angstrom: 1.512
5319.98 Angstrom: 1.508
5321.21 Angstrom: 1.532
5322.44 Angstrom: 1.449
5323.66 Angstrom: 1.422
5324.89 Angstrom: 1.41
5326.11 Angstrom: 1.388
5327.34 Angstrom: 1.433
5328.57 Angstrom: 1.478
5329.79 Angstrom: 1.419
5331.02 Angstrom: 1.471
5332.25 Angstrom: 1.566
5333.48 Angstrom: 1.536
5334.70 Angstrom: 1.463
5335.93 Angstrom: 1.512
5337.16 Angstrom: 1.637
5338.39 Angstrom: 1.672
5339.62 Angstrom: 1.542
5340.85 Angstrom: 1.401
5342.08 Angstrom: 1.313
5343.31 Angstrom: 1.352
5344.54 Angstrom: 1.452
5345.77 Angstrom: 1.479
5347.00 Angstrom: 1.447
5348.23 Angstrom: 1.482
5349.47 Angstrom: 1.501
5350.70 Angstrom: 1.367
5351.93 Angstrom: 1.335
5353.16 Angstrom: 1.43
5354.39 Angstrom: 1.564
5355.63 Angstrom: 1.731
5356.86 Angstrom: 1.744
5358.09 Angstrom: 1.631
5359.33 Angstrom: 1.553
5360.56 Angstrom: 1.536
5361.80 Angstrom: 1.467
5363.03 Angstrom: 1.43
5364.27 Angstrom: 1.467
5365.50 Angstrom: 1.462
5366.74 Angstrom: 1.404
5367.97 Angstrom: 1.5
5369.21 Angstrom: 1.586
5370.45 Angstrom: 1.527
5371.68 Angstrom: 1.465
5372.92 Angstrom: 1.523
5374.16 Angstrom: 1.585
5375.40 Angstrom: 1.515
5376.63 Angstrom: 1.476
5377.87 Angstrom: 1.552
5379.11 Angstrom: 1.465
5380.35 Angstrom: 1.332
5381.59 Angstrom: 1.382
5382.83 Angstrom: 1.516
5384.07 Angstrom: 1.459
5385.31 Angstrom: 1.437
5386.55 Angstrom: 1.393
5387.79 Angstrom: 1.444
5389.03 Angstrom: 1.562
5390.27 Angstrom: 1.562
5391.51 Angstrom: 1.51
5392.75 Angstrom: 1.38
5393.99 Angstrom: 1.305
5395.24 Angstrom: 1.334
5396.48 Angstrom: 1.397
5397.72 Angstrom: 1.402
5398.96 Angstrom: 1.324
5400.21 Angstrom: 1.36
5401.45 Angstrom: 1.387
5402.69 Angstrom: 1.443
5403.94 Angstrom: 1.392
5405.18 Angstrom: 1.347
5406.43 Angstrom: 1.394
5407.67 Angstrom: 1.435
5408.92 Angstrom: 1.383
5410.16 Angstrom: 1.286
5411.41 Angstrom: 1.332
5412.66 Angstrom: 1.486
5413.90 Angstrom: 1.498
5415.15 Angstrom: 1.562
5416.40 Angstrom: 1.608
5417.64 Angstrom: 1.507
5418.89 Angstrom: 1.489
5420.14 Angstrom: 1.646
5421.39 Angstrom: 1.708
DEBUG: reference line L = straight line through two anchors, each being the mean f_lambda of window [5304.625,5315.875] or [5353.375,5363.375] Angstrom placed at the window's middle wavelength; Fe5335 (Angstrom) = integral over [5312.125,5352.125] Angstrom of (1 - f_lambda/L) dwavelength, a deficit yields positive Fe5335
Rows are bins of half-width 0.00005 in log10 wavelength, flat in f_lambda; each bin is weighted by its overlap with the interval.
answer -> 1.0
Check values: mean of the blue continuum 1.46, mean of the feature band 1.48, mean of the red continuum 1.58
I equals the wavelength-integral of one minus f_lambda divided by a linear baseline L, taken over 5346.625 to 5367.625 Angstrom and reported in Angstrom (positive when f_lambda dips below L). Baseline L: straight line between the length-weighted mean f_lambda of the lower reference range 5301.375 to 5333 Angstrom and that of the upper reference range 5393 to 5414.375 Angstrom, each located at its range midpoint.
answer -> -0.9 Angstrom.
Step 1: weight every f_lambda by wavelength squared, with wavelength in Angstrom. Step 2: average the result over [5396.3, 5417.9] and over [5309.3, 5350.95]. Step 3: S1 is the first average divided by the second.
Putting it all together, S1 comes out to 0.98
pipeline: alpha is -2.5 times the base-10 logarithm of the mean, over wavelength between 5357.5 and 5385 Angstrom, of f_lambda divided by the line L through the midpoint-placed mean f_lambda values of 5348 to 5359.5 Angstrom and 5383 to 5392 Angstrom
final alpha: 0.01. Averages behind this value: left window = 1.53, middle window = 1.49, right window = 1.48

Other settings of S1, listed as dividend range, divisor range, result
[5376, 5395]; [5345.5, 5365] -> 0.97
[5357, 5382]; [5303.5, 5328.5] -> 1.03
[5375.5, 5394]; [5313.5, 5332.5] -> 1.01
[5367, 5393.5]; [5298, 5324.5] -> 1.01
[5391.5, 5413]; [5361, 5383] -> 0.94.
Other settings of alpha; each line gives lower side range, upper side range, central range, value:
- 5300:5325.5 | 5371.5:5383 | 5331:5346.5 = 0.00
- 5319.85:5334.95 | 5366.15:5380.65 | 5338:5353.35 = 0.03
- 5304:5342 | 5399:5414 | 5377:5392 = -0.04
